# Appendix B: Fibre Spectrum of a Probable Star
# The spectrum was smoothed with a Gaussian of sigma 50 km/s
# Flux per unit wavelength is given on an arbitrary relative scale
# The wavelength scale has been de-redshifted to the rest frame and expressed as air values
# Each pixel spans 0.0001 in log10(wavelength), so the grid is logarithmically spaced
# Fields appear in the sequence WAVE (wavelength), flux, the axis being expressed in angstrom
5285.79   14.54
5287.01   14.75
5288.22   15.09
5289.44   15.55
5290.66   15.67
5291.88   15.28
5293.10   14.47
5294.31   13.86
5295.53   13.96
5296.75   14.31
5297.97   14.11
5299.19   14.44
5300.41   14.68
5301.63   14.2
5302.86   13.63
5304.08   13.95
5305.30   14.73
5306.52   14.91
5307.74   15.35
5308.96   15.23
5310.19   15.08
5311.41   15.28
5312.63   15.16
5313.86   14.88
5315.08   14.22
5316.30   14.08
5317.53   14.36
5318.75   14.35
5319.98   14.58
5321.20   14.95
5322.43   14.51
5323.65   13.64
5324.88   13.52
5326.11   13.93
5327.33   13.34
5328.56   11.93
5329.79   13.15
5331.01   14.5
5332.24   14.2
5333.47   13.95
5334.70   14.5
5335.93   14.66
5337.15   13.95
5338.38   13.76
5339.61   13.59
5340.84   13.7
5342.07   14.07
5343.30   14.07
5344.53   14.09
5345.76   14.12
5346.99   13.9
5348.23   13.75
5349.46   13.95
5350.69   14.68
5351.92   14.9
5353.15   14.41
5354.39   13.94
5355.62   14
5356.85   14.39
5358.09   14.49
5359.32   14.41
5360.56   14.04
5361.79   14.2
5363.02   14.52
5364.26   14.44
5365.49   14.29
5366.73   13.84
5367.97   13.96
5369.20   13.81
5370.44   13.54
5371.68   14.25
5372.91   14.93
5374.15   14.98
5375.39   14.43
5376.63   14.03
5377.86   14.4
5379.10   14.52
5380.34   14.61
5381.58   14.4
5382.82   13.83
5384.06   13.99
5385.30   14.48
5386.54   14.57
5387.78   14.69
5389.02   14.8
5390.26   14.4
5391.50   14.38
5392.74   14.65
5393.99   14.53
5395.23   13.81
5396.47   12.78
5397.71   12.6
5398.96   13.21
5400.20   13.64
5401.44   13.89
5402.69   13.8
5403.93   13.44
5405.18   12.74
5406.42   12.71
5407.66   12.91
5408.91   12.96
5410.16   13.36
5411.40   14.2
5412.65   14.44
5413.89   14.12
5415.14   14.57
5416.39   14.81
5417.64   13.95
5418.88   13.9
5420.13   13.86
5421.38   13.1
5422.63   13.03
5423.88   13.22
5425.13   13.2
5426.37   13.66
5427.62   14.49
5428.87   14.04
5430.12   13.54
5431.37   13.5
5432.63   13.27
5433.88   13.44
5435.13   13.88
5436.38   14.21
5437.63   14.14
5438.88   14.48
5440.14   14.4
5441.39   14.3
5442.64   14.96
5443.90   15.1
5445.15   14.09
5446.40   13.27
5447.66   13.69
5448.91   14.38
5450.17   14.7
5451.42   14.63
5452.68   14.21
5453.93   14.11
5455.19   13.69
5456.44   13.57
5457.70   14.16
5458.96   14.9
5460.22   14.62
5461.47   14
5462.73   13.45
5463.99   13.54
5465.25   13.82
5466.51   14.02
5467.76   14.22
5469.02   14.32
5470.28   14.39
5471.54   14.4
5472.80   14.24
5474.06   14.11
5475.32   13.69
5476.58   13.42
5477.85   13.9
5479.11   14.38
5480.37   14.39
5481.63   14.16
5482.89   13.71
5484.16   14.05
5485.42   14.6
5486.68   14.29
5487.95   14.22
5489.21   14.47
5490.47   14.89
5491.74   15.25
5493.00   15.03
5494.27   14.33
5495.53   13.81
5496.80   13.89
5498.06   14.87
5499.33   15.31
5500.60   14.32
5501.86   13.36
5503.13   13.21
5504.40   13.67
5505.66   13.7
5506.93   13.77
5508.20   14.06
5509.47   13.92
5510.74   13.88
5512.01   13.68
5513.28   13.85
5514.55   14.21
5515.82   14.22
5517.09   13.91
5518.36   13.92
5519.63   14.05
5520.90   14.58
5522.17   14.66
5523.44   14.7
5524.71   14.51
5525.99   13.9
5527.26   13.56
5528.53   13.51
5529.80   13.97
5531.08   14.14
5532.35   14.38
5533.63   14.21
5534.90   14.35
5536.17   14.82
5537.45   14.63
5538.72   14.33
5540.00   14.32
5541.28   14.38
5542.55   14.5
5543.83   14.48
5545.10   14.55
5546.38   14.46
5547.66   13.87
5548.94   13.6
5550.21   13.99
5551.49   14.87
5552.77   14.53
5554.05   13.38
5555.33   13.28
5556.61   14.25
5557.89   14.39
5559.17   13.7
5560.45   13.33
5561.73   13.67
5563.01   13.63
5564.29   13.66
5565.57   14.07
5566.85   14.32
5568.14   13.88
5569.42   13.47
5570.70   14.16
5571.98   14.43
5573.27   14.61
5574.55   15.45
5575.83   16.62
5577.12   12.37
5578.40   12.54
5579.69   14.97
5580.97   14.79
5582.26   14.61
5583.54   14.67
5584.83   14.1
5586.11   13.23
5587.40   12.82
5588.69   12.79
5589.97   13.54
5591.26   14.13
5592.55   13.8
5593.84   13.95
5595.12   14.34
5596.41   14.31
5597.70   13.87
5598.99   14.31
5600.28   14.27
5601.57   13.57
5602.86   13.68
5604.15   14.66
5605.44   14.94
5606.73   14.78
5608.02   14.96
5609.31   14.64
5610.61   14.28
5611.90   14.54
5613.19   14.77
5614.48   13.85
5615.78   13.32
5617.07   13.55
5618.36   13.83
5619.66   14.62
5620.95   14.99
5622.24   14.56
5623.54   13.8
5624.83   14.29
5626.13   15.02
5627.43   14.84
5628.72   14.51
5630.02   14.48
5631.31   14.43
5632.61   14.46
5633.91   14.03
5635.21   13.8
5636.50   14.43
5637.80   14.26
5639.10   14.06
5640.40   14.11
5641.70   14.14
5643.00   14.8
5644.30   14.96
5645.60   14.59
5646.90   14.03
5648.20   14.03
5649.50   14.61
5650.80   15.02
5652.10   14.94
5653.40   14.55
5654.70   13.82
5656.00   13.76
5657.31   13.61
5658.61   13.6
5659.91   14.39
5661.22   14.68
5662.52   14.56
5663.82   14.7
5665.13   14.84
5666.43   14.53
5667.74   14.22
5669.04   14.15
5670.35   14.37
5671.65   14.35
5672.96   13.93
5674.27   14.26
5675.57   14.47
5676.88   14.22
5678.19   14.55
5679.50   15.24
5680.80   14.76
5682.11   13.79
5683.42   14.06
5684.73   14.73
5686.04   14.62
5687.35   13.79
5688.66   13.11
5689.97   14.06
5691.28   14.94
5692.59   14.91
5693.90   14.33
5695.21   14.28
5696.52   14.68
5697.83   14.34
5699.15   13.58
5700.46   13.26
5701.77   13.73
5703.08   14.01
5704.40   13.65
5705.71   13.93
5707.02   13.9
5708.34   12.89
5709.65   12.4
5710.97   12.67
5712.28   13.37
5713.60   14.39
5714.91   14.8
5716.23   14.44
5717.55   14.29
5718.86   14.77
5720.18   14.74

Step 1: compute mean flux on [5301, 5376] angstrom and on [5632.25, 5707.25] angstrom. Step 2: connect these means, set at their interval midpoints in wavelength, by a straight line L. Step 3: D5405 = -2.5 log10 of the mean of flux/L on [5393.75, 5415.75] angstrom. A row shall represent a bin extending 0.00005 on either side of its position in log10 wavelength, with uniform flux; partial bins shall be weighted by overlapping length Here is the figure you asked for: 0.06 mag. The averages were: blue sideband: 14.2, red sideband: 14.3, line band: 13.5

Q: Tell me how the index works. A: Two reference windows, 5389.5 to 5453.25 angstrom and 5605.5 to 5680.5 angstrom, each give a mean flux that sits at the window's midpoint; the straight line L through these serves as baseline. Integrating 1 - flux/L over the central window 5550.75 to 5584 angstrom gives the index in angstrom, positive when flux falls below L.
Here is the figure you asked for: 0.1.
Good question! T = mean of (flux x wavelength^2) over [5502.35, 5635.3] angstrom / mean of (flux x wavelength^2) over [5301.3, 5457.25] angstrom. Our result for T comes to 1.08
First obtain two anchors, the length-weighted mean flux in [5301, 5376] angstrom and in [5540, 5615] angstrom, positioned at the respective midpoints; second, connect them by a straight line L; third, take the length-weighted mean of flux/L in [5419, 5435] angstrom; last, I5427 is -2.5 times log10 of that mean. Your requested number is 0.05 mag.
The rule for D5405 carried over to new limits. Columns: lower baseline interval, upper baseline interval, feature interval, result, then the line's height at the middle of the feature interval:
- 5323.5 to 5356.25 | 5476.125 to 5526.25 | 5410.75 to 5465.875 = 0.005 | 14.1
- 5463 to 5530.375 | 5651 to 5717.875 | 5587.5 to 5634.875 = -0.006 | 14.1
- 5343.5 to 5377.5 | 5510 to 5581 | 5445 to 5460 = 0.005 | 14.2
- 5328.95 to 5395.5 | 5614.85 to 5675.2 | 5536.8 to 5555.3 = 0.004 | 14.3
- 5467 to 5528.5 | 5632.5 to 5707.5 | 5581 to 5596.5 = 0.026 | 14.2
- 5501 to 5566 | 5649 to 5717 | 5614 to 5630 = -0.012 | 14.1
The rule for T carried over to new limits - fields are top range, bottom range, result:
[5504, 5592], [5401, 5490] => 1.05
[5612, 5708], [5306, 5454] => 1.12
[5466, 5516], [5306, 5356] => 1.06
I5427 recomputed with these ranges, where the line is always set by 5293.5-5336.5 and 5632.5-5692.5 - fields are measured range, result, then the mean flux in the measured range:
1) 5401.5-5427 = 0.05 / 13.6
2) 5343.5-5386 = 0.00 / 14.2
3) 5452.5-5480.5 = 0.02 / 14.1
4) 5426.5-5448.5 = 0.02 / 14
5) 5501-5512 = 0.05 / 13.7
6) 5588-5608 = 0.02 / 14.1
